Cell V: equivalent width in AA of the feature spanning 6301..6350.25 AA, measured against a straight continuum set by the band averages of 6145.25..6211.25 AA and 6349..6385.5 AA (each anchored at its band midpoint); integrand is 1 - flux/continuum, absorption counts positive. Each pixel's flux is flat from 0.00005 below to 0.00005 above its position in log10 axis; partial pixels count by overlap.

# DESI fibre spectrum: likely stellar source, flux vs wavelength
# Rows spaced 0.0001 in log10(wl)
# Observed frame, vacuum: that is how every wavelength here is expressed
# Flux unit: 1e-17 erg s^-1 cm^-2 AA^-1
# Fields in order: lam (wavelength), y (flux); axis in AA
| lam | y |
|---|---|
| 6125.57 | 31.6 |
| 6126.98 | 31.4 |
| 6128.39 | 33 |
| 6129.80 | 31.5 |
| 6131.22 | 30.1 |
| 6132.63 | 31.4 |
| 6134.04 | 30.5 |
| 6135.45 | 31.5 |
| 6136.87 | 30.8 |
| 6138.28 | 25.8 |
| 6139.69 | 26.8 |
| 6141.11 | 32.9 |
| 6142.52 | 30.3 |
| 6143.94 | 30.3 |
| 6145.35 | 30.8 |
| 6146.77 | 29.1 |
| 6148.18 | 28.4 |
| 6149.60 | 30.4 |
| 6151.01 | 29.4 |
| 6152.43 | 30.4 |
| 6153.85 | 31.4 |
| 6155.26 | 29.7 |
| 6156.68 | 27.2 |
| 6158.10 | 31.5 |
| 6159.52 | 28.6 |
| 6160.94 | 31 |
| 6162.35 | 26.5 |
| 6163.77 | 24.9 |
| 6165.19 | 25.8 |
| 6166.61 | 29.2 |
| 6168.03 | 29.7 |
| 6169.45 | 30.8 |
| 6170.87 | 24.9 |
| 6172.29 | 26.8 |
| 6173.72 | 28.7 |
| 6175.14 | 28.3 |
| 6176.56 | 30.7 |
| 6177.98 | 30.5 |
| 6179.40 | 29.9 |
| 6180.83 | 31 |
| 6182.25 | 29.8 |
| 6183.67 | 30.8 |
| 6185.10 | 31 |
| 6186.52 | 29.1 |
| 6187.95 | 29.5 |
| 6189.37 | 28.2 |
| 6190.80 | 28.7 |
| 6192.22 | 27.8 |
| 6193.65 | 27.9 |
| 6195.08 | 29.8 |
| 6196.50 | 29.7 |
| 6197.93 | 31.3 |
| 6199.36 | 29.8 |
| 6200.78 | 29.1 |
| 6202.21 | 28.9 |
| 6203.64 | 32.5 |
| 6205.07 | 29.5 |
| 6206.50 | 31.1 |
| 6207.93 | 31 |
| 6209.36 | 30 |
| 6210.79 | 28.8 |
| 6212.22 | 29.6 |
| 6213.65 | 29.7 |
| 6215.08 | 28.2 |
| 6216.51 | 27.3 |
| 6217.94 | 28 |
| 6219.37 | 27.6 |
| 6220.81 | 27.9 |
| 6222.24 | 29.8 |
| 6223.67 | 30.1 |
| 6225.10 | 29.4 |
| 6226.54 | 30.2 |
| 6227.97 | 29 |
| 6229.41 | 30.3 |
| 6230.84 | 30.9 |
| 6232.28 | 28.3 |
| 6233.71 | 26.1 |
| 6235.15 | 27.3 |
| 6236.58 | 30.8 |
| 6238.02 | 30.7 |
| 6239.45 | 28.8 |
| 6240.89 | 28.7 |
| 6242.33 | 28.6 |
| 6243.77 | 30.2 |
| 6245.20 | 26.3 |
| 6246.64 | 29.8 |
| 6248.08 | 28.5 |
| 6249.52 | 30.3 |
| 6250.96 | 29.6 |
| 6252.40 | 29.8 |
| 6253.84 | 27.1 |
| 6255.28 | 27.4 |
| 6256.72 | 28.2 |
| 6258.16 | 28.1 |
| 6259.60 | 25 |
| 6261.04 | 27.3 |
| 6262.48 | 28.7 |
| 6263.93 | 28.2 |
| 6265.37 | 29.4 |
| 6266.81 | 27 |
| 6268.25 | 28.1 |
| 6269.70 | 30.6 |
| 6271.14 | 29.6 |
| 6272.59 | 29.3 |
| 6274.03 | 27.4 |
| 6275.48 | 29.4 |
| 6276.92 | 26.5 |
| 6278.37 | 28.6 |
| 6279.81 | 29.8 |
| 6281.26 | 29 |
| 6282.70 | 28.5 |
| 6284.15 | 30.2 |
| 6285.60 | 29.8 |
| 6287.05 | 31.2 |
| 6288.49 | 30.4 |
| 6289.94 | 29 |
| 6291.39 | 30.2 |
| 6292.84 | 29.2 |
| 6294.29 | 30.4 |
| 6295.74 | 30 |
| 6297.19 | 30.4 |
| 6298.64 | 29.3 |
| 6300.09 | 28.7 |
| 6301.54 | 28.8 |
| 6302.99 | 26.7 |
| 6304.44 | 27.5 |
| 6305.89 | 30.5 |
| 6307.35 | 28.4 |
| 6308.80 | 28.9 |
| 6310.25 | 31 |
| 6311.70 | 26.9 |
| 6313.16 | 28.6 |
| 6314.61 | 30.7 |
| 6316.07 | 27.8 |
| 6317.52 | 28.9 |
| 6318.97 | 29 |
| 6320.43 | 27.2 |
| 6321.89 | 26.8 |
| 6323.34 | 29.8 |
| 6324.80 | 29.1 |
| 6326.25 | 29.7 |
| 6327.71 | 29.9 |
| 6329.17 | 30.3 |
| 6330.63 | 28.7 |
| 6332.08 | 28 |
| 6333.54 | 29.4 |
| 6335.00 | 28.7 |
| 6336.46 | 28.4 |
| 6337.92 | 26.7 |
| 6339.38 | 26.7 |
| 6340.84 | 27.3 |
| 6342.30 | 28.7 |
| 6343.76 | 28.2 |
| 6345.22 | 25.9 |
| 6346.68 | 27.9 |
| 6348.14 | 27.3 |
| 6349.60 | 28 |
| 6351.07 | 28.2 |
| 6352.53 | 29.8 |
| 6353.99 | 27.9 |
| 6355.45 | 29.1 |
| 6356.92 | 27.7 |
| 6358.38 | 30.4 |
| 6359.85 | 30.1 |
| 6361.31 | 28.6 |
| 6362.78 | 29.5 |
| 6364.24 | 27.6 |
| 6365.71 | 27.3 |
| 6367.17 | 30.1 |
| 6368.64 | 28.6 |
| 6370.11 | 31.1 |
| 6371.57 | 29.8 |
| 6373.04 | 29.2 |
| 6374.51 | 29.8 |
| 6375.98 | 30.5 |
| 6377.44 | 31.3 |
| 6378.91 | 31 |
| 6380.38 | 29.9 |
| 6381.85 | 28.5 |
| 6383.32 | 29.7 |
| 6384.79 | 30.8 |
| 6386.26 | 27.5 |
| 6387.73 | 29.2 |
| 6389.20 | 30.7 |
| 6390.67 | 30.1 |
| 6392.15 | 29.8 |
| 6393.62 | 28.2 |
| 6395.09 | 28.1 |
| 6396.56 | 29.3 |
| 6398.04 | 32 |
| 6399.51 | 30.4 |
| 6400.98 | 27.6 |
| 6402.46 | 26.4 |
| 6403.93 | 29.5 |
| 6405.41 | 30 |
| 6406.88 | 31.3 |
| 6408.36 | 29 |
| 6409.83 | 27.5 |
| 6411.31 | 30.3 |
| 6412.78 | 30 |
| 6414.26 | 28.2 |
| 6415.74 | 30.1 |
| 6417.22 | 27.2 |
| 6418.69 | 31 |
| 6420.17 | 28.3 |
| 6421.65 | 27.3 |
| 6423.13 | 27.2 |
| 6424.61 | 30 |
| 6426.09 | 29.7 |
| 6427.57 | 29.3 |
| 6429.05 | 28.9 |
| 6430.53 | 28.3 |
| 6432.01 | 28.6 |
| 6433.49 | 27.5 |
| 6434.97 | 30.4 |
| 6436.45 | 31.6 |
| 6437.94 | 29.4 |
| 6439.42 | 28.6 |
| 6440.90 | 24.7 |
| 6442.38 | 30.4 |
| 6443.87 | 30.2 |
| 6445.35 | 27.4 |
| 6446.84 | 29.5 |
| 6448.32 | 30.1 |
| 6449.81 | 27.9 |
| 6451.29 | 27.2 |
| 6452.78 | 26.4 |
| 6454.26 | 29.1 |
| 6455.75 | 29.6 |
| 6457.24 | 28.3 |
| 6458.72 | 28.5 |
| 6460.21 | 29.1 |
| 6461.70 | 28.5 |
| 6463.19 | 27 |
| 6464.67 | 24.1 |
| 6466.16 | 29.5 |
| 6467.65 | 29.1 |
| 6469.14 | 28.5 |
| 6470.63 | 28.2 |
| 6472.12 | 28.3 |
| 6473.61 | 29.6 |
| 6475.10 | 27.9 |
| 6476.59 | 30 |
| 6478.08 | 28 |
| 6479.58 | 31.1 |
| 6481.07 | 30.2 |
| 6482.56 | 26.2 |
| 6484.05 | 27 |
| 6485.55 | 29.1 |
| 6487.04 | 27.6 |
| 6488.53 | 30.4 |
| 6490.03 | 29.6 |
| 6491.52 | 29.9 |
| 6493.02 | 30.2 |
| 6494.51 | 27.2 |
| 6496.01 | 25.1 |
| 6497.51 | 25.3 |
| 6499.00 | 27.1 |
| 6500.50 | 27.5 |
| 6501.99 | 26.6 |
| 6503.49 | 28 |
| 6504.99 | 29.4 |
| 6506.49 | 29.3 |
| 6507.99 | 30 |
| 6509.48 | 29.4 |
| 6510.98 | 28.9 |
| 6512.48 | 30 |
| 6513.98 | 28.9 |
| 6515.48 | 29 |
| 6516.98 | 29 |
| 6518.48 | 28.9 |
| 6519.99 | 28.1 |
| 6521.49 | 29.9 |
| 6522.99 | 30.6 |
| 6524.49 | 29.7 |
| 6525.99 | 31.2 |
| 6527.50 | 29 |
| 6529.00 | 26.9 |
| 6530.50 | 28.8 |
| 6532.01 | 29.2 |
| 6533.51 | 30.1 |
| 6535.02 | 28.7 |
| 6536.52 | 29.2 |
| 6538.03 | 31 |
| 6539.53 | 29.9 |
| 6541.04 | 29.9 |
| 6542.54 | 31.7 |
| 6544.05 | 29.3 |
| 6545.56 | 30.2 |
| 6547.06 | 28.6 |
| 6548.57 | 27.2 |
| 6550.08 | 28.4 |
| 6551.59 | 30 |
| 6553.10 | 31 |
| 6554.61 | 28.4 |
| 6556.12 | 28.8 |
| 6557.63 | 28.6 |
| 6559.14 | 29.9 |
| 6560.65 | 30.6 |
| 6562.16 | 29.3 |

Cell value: 1.6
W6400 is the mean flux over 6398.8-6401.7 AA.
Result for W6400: 29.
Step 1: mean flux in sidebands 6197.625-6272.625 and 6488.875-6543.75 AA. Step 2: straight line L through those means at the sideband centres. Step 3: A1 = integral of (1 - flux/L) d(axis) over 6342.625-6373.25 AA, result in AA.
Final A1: 0.3 AA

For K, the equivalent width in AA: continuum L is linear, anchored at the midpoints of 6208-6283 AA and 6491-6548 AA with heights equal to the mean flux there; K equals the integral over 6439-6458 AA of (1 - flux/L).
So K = 0.3 AA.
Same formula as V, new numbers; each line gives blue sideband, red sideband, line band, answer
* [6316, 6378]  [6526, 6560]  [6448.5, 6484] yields 0.9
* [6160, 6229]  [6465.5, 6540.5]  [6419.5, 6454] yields 0.3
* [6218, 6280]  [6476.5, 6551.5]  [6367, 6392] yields -0.9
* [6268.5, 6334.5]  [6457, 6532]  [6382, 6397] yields -0.2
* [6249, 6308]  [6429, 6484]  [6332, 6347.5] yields 0.5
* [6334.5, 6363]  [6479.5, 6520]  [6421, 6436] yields -0.2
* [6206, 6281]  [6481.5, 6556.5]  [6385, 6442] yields -0.4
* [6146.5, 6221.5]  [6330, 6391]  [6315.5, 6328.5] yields 0.1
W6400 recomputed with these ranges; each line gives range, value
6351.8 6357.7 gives 28.7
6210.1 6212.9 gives 29.2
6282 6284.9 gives 29.3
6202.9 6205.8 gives 30.9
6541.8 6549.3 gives 29.4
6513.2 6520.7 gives 28.8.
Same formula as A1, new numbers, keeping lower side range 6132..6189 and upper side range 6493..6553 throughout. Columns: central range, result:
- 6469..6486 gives 0.2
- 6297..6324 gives 0.5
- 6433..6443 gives 0.0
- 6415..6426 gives 0.1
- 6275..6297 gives -0.2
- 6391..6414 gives -0.2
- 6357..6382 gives -0.4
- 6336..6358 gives 1.0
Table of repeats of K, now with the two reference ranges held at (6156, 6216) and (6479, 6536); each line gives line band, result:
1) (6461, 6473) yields 0.38 AA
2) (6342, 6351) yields 0.42 AA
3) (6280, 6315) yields -0.33 AA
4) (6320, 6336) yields 0.07 AA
